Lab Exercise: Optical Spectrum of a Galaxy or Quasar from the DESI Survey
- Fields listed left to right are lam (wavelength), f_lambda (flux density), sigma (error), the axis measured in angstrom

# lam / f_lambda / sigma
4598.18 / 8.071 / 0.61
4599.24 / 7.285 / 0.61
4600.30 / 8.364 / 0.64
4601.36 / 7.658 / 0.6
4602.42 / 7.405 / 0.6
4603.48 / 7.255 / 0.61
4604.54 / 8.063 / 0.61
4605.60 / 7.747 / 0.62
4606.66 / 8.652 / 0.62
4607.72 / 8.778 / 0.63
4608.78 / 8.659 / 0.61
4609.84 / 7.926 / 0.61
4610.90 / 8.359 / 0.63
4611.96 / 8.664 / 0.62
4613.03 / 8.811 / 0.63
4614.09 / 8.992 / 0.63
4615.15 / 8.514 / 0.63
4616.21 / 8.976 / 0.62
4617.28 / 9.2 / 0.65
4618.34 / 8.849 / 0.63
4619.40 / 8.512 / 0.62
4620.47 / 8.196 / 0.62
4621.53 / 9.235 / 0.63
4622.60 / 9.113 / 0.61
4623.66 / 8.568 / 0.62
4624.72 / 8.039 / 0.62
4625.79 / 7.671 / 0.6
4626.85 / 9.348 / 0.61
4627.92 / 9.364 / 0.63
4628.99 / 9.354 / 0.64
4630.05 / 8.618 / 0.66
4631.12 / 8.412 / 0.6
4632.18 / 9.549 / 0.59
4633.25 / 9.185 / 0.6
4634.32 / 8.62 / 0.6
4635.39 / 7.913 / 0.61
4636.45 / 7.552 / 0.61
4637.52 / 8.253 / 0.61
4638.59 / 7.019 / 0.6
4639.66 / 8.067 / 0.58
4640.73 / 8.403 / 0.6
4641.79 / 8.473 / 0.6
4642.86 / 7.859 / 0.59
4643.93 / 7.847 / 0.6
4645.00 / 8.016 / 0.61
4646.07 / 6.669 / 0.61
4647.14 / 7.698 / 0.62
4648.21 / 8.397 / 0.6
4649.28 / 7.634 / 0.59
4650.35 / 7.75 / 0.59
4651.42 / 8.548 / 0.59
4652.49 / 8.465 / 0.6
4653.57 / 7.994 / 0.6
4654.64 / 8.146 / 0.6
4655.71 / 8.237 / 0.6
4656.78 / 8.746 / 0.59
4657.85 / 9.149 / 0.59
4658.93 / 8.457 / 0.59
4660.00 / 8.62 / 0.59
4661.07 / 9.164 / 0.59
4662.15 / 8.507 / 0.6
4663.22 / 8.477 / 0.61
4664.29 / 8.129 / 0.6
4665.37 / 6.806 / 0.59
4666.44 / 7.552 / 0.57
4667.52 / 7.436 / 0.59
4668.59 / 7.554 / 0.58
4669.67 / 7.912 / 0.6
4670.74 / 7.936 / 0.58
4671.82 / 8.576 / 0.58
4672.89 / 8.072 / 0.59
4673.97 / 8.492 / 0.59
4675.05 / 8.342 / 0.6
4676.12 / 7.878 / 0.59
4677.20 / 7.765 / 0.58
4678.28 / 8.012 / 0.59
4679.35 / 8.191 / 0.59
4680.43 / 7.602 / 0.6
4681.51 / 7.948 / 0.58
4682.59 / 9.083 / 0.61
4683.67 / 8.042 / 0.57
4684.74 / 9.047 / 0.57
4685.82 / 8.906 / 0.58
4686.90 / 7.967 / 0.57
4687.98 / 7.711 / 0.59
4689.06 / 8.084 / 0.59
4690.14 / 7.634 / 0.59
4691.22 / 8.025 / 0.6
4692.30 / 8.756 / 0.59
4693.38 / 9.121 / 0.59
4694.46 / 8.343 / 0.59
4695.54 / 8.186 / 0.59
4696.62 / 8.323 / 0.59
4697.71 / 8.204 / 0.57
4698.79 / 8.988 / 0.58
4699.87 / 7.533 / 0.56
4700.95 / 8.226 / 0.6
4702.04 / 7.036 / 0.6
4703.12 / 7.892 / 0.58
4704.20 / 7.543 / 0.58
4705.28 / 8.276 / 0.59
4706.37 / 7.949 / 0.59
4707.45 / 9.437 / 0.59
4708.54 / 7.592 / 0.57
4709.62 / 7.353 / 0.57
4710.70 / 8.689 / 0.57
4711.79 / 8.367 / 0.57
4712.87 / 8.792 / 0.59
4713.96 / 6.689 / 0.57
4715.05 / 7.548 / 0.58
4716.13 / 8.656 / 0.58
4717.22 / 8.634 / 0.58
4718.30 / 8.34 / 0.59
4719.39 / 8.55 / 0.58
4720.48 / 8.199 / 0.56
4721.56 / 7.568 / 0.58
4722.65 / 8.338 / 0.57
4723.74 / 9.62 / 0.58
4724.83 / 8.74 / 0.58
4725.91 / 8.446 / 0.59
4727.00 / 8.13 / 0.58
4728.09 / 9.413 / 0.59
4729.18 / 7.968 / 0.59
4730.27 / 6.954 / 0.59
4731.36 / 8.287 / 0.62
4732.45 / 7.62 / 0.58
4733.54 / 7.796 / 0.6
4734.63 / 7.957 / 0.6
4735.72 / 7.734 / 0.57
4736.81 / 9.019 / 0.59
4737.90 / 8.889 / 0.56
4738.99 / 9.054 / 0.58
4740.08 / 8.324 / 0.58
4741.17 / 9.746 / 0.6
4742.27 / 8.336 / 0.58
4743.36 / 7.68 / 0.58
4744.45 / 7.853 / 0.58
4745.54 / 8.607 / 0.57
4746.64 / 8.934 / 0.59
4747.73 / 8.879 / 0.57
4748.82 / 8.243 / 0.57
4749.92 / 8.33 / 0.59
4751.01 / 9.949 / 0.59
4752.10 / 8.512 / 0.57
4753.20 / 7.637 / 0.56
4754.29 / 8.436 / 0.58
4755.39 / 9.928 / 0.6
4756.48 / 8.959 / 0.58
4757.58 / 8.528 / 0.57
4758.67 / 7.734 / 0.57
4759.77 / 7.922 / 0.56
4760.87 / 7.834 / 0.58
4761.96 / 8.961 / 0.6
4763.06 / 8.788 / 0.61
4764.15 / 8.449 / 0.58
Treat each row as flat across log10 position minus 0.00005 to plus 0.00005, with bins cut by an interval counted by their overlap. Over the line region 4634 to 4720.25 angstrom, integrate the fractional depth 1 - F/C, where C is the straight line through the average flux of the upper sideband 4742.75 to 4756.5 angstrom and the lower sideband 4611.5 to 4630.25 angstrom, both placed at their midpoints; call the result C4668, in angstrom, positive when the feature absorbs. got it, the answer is 5.7 angstrom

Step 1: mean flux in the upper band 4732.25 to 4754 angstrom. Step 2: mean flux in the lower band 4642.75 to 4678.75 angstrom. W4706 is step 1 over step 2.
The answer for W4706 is 1.05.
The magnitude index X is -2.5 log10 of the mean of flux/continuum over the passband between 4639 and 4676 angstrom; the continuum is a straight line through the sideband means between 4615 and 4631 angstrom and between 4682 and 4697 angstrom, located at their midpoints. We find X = 0.058 mag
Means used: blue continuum 8.77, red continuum 8.38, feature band 8.12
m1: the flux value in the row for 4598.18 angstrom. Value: 8.071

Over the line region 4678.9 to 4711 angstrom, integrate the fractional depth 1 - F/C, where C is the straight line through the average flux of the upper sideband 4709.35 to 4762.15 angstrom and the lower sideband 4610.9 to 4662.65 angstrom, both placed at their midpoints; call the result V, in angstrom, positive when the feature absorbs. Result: 0.8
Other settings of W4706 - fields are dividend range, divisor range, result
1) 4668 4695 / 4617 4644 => 0.96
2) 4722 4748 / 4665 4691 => 1.05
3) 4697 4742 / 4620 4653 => 0.99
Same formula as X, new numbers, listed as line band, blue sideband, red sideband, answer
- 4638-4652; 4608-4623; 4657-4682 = 0.07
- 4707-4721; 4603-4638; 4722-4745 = 0.03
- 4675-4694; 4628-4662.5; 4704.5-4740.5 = 0.01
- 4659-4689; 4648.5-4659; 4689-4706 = 0.01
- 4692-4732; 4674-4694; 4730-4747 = 0.01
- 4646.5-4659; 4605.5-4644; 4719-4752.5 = 0.03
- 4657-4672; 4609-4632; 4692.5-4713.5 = 0.04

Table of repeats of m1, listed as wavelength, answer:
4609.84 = 7.926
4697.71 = 8.204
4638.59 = 7.019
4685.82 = 8.906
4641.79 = 8.473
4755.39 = 9.928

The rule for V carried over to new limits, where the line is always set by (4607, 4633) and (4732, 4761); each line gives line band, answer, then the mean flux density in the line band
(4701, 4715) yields 1.0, 7.96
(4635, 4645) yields 0.9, 7.94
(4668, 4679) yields 0.7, 8.06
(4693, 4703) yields 0.5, 8.19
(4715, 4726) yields 0.1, 8.47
